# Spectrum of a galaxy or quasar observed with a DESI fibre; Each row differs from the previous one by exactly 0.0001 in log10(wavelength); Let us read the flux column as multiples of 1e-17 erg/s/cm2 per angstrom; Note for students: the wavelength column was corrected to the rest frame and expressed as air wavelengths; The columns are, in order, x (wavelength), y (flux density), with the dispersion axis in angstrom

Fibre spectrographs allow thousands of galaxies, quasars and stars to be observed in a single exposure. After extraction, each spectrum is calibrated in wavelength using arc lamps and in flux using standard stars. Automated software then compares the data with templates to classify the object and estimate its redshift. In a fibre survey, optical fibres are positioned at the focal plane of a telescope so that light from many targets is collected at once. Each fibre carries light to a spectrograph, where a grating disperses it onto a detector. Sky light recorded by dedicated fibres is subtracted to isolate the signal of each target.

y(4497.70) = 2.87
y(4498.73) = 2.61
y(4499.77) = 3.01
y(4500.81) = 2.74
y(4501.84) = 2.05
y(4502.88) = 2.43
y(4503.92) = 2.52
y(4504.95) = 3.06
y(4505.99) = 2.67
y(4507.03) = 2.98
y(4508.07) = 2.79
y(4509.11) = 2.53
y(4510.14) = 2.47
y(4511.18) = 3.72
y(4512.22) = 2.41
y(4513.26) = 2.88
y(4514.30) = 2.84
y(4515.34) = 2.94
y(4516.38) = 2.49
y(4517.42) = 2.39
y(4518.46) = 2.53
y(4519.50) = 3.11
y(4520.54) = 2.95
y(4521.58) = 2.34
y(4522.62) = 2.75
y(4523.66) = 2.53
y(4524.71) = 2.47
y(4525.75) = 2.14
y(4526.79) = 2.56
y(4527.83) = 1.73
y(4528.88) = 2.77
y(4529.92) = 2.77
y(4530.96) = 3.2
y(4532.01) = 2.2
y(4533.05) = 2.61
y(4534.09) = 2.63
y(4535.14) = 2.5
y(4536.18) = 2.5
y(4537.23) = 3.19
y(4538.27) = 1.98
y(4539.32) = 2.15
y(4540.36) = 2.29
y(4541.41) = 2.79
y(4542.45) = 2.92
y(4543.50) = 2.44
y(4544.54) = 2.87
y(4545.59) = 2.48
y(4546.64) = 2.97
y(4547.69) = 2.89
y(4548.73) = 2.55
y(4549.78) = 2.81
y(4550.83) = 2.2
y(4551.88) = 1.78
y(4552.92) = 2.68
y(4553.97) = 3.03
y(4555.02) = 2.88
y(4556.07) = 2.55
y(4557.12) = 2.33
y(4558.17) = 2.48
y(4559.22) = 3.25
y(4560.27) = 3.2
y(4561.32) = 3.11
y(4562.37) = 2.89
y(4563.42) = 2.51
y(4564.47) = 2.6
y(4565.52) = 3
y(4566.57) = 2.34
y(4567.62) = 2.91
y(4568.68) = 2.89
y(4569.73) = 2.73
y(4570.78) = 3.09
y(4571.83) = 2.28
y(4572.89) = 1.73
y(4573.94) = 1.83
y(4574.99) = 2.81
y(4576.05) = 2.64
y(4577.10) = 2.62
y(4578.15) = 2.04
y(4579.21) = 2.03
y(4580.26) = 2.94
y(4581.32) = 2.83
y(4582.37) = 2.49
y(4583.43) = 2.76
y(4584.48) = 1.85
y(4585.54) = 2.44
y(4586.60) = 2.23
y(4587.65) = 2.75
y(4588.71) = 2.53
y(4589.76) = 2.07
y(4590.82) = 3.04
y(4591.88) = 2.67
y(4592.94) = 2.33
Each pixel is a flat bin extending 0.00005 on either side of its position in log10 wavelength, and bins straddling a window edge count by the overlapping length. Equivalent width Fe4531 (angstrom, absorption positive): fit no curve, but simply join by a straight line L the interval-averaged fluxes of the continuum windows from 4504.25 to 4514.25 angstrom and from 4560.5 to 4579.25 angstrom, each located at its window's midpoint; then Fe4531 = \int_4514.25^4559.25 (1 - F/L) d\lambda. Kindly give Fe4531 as 2.06 angstrom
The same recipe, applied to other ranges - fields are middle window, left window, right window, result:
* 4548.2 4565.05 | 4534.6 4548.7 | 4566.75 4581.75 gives -0.7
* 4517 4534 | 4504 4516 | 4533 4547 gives 0.9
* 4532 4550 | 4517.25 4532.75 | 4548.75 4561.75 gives 0.2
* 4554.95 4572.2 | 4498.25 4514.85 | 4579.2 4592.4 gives -1.2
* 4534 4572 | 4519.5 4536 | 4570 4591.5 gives -2.5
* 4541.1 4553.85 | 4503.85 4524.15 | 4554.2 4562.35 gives 0.9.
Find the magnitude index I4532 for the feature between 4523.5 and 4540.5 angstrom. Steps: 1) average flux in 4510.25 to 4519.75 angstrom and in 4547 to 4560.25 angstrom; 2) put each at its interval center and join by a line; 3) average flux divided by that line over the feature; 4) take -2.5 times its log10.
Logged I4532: 0.10 mag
